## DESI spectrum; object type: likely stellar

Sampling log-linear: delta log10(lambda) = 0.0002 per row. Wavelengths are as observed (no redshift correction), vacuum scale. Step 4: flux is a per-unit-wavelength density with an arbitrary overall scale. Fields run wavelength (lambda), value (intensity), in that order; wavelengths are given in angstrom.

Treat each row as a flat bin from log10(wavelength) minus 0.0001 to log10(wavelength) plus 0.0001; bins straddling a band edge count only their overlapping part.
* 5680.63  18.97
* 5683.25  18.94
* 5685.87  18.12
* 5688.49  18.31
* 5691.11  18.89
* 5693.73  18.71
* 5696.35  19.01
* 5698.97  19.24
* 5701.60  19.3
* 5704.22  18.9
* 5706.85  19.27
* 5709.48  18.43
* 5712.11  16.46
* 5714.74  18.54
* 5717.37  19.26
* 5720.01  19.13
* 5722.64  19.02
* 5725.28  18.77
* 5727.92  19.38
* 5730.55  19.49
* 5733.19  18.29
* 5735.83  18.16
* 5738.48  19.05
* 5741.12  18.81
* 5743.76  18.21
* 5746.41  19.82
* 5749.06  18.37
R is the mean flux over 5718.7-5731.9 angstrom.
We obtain 19.2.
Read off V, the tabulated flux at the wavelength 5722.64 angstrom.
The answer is 19.02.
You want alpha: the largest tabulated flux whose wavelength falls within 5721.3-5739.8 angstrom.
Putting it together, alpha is 19.49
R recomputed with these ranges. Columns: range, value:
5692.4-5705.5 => 19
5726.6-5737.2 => 18.8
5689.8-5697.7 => 18.9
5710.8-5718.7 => 18.1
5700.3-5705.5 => 19.1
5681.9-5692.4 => 18.6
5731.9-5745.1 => 18.5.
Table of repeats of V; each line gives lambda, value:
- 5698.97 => 19.24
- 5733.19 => 18.29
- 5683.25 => 18.94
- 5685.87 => 18.12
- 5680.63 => 18.97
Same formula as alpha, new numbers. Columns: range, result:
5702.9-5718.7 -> 19.27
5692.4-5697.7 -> 19.01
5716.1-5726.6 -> 19.26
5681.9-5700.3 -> 19.24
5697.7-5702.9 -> 19.3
